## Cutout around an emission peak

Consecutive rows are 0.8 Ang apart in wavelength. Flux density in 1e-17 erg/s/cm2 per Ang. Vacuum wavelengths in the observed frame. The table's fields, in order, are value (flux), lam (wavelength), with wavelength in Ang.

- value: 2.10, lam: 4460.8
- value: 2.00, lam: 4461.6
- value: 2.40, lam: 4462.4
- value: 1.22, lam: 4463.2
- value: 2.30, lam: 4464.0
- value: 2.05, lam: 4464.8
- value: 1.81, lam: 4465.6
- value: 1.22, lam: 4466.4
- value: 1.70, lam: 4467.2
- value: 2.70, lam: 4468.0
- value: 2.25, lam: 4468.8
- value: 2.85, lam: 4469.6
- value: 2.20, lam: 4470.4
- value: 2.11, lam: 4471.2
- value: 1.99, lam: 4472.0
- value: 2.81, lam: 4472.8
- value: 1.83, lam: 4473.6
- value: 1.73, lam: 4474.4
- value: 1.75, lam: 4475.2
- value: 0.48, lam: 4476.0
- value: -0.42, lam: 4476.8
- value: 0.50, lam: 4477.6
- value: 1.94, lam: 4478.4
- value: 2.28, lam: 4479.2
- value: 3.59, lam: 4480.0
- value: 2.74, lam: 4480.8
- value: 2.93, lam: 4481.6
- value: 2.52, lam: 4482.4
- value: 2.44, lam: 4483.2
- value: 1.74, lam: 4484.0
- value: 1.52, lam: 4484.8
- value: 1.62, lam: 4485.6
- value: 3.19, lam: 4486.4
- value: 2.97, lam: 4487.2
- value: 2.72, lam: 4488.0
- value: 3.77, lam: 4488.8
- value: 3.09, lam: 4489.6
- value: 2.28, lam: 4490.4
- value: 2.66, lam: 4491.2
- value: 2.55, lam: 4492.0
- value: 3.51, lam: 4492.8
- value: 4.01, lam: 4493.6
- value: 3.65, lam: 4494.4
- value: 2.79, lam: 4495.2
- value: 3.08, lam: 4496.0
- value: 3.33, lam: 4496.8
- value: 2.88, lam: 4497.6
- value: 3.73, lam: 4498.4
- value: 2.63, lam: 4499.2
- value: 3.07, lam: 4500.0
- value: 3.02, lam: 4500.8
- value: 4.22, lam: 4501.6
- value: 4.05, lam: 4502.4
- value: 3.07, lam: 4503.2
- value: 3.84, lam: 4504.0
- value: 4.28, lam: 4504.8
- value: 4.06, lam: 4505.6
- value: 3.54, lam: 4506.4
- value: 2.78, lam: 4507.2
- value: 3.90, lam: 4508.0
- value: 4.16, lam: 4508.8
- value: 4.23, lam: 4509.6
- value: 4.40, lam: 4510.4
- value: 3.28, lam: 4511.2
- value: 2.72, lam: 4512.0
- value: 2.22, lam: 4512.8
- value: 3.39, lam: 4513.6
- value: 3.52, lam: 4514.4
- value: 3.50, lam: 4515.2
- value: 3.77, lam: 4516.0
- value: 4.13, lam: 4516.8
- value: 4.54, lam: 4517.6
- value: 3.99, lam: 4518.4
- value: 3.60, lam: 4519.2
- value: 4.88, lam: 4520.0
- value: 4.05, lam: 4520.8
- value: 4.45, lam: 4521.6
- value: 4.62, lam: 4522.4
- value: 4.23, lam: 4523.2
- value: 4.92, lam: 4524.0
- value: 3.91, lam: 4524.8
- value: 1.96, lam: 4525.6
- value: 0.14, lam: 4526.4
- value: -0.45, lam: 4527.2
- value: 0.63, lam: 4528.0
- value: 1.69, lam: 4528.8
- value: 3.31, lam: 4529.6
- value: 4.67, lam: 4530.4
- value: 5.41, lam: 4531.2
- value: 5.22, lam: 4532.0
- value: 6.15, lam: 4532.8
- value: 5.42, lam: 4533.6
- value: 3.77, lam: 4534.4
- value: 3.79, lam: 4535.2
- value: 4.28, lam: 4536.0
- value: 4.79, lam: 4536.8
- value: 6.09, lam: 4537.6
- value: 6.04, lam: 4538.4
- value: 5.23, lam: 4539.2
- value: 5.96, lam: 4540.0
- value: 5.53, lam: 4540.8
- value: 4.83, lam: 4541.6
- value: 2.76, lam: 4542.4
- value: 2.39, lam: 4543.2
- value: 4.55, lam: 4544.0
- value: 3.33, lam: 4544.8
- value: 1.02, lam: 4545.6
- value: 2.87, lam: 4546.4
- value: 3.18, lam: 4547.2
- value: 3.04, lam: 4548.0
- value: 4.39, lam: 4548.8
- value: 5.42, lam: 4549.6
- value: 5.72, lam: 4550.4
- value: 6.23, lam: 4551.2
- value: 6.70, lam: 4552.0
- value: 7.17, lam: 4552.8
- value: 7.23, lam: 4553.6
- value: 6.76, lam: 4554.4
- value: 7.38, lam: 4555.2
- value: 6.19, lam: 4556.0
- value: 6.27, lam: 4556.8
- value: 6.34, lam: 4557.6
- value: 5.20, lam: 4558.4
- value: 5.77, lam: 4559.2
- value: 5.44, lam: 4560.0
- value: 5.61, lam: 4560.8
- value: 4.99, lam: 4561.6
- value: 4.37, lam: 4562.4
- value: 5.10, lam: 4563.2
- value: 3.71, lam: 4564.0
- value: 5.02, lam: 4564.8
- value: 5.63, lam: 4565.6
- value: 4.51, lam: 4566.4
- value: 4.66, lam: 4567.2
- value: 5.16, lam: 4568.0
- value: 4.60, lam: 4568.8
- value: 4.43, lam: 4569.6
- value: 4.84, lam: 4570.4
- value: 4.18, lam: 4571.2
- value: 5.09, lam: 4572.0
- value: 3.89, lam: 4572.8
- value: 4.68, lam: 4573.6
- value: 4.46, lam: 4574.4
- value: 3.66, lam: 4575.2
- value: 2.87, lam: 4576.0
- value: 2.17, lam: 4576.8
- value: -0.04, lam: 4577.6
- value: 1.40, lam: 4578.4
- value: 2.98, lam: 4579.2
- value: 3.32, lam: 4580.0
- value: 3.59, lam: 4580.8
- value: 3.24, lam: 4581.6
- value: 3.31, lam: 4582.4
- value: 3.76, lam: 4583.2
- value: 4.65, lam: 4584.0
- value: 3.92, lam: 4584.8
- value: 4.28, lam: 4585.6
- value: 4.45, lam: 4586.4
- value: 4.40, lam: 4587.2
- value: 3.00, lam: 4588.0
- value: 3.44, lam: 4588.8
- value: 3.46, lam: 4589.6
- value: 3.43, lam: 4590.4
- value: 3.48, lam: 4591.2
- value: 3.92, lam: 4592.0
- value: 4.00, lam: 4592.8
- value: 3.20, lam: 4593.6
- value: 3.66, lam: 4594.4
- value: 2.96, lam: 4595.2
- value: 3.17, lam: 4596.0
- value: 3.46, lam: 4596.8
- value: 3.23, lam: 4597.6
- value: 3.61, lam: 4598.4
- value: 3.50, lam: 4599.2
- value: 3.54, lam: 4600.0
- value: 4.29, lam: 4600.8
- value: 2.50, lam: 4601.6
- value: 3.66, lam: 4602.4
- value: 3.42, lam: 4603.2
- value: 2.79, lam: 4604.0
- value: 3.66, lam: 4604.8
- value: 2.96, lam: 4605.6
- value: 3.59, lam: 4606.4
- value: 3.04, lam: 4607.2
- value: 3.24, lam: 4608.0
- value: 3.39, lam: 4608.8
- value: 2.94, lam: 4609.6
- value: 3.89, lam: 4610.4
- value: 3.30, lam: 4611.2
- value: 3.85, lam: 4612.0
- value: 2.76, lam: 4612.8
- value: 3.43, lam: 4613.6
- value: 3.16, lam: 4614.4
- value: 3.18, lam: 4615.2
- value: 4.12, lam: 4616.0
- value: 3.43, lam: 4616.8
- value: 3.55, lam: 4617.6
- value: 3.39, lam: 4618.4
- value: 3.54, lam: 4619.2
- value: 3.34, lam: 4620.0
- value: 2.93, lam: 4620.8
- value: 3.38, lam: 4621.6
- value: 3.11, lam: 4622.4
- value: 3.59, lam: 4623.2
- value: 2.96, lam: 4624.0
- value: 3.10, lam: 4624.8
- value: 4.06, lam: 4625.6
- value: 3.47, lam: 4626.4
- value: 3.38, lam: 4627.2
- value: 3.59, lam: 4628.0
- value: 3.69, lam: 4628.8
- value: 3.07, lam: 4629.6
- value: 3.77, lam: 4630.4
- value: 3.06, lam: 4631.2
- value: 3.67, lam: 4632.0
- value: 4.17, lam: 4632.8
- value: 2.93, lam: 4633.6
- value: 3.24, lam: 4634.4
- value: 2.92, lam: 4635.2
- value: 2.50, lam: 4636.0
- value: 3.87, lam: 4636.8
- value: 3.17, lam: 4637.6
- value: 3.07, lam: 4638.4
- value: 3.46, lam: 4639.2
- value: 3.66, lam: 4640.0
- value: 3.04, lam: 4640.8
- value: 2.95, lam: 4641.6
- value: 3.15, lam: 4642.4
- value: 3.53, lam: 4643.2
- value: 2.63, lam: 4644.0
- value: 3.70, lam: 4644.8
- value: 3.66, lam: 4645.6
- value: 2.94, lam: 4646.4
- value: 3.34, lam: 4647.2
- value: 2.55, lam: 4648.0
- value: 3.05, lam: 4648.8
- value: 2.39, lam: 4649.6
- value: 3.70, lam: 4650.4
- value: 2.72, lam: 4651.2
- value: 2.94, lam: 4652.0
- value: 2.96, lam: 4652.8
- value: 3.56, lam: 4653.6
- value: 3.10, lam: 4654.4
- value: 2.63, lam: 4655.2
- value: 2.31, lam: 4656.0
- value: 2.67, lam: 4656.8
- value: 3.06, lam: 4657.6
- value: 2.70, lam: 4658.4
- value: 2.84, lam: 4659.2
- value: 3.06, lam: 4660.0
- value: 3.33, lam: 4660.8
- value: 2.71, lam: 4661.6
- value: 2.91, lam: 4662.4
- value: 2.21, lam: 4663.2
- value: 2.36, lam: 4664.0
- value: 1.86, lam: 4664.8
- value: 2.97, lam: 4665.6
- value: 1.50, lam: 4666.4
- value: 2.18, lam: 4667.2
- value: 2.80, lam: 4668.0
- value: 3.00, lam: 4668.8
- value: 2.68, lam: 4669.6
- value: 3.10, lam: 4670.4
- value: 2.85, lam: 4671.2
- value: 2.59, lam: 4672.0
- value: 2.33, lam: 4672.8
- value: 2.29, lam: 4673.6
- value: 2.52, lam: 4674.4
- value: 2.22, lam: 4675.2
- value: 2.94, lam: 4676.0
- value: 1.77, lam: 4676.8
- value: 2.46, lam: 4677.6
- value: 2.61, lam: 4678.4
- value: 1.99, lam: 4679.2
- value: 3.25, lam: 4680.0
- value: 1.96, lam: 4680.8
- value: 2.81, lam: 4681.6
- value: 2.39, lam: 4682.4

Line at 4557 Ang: Lyman alpha 1216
